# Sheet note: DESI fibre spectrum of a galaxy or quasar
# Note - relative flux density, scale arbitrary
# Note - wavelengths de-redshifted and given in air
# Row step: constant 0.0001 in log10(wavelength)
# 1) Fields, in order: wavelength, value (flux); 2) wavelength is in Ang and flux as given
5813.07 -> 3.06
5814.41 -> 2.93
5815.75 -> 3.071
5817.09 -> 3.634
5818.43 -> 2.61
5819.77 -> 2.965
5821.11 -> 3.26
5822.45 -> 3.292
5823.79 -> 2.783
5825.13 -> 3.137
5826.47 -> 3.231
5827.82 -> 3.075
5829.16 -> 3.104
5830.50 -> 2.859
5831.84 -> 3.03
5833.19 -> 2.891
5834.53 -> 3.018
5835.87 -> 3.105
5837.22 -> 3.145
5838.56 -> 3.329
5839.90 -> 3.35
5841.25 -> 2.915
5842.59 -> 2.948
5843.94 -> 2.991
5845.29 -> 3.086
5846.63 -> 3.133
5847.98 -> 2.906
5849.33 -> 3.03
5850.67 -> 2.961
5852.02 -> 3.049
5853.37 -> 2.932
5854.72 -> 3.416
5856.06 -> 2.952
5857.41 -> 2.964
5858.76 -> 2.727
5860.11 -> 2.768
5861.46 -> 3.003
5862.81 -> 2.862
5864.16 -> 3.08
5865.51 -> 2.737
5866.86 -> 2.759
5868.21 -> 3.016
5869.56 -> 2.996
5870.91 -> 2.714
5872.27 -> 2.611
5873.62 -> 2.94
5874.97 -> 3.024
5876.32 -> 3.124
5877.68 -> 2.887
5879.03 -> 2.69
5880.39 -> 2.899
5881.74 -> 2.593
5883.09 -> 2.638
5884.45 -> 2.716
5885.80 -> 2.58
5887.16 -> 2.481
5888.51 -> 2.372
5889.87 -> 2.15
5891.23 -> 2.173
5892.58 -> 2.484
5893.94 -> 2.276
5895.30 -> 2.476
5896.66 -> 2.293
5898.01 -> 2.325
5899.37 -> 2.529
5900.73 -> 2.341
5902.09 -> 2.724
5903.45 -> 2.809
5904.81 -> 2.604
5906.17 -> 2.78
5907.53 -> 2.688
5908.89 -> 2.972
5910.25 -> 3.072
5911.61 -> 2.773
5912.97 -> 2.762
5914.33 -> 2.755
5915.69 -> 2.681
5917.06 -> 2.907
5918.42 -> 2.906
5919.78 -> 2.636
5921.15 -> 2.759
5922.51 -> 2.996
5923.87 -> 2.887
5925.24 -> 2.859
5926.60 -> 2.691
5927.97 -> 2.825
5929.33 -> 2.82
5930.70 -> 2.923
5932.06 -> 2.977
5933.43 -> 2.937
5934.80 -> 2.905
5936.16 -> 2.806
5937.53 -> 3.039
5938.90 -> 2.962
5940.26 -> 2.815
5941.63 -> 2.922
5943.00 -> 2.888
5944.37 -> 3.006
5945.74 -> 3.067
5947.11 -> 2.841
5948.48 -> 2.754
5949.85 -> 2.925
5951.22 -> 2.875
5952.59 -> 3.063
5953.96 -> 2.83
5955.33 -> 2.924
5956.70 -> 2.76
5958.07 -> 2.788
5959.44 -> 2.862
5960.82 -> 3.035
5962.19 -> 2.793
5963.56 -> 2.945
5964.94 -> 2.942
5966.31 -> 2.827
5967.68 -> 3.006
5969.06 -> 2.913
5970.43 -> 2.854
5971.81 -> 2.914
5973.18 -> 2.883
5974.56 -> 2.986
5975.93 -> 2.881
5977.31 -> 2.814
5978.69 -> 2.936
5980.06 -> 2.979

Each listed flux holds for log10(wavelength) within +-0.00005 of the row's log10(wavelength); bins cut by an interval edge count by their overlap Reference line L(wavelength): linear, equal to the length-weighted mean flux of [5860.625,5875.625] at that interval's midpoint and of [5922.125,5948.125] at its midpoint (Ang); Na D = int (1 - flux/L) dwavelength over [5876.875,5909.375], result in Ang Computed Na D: 3.70 Ang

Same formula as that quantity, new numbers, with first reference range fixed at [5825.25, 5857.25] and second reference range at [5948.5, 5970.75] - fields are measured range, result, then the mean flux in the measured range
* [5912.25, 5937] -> 0.9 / 2.84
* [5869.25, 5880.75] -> 0.5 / 2.87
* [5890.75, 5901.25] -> 2.2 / 2.37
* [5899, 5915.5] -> 1.3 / 2.74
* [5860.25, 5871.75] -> 0.5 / 2.89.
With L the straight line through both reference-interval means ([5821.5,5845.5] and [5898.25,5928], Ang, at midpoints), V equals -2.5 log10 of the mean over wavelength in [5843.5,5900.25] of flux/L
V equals 0.06 mag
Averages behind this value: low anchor 3.07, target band 2.77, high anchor 2.76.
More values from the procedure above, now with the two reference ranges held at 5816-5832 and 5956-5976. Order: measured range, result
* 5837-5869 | 0.02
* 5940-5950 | 0.01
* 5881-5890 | 0.19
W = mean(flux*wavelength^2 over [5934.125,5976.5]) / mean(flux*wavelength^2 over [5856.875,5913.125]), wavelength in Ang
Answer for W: 1.10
